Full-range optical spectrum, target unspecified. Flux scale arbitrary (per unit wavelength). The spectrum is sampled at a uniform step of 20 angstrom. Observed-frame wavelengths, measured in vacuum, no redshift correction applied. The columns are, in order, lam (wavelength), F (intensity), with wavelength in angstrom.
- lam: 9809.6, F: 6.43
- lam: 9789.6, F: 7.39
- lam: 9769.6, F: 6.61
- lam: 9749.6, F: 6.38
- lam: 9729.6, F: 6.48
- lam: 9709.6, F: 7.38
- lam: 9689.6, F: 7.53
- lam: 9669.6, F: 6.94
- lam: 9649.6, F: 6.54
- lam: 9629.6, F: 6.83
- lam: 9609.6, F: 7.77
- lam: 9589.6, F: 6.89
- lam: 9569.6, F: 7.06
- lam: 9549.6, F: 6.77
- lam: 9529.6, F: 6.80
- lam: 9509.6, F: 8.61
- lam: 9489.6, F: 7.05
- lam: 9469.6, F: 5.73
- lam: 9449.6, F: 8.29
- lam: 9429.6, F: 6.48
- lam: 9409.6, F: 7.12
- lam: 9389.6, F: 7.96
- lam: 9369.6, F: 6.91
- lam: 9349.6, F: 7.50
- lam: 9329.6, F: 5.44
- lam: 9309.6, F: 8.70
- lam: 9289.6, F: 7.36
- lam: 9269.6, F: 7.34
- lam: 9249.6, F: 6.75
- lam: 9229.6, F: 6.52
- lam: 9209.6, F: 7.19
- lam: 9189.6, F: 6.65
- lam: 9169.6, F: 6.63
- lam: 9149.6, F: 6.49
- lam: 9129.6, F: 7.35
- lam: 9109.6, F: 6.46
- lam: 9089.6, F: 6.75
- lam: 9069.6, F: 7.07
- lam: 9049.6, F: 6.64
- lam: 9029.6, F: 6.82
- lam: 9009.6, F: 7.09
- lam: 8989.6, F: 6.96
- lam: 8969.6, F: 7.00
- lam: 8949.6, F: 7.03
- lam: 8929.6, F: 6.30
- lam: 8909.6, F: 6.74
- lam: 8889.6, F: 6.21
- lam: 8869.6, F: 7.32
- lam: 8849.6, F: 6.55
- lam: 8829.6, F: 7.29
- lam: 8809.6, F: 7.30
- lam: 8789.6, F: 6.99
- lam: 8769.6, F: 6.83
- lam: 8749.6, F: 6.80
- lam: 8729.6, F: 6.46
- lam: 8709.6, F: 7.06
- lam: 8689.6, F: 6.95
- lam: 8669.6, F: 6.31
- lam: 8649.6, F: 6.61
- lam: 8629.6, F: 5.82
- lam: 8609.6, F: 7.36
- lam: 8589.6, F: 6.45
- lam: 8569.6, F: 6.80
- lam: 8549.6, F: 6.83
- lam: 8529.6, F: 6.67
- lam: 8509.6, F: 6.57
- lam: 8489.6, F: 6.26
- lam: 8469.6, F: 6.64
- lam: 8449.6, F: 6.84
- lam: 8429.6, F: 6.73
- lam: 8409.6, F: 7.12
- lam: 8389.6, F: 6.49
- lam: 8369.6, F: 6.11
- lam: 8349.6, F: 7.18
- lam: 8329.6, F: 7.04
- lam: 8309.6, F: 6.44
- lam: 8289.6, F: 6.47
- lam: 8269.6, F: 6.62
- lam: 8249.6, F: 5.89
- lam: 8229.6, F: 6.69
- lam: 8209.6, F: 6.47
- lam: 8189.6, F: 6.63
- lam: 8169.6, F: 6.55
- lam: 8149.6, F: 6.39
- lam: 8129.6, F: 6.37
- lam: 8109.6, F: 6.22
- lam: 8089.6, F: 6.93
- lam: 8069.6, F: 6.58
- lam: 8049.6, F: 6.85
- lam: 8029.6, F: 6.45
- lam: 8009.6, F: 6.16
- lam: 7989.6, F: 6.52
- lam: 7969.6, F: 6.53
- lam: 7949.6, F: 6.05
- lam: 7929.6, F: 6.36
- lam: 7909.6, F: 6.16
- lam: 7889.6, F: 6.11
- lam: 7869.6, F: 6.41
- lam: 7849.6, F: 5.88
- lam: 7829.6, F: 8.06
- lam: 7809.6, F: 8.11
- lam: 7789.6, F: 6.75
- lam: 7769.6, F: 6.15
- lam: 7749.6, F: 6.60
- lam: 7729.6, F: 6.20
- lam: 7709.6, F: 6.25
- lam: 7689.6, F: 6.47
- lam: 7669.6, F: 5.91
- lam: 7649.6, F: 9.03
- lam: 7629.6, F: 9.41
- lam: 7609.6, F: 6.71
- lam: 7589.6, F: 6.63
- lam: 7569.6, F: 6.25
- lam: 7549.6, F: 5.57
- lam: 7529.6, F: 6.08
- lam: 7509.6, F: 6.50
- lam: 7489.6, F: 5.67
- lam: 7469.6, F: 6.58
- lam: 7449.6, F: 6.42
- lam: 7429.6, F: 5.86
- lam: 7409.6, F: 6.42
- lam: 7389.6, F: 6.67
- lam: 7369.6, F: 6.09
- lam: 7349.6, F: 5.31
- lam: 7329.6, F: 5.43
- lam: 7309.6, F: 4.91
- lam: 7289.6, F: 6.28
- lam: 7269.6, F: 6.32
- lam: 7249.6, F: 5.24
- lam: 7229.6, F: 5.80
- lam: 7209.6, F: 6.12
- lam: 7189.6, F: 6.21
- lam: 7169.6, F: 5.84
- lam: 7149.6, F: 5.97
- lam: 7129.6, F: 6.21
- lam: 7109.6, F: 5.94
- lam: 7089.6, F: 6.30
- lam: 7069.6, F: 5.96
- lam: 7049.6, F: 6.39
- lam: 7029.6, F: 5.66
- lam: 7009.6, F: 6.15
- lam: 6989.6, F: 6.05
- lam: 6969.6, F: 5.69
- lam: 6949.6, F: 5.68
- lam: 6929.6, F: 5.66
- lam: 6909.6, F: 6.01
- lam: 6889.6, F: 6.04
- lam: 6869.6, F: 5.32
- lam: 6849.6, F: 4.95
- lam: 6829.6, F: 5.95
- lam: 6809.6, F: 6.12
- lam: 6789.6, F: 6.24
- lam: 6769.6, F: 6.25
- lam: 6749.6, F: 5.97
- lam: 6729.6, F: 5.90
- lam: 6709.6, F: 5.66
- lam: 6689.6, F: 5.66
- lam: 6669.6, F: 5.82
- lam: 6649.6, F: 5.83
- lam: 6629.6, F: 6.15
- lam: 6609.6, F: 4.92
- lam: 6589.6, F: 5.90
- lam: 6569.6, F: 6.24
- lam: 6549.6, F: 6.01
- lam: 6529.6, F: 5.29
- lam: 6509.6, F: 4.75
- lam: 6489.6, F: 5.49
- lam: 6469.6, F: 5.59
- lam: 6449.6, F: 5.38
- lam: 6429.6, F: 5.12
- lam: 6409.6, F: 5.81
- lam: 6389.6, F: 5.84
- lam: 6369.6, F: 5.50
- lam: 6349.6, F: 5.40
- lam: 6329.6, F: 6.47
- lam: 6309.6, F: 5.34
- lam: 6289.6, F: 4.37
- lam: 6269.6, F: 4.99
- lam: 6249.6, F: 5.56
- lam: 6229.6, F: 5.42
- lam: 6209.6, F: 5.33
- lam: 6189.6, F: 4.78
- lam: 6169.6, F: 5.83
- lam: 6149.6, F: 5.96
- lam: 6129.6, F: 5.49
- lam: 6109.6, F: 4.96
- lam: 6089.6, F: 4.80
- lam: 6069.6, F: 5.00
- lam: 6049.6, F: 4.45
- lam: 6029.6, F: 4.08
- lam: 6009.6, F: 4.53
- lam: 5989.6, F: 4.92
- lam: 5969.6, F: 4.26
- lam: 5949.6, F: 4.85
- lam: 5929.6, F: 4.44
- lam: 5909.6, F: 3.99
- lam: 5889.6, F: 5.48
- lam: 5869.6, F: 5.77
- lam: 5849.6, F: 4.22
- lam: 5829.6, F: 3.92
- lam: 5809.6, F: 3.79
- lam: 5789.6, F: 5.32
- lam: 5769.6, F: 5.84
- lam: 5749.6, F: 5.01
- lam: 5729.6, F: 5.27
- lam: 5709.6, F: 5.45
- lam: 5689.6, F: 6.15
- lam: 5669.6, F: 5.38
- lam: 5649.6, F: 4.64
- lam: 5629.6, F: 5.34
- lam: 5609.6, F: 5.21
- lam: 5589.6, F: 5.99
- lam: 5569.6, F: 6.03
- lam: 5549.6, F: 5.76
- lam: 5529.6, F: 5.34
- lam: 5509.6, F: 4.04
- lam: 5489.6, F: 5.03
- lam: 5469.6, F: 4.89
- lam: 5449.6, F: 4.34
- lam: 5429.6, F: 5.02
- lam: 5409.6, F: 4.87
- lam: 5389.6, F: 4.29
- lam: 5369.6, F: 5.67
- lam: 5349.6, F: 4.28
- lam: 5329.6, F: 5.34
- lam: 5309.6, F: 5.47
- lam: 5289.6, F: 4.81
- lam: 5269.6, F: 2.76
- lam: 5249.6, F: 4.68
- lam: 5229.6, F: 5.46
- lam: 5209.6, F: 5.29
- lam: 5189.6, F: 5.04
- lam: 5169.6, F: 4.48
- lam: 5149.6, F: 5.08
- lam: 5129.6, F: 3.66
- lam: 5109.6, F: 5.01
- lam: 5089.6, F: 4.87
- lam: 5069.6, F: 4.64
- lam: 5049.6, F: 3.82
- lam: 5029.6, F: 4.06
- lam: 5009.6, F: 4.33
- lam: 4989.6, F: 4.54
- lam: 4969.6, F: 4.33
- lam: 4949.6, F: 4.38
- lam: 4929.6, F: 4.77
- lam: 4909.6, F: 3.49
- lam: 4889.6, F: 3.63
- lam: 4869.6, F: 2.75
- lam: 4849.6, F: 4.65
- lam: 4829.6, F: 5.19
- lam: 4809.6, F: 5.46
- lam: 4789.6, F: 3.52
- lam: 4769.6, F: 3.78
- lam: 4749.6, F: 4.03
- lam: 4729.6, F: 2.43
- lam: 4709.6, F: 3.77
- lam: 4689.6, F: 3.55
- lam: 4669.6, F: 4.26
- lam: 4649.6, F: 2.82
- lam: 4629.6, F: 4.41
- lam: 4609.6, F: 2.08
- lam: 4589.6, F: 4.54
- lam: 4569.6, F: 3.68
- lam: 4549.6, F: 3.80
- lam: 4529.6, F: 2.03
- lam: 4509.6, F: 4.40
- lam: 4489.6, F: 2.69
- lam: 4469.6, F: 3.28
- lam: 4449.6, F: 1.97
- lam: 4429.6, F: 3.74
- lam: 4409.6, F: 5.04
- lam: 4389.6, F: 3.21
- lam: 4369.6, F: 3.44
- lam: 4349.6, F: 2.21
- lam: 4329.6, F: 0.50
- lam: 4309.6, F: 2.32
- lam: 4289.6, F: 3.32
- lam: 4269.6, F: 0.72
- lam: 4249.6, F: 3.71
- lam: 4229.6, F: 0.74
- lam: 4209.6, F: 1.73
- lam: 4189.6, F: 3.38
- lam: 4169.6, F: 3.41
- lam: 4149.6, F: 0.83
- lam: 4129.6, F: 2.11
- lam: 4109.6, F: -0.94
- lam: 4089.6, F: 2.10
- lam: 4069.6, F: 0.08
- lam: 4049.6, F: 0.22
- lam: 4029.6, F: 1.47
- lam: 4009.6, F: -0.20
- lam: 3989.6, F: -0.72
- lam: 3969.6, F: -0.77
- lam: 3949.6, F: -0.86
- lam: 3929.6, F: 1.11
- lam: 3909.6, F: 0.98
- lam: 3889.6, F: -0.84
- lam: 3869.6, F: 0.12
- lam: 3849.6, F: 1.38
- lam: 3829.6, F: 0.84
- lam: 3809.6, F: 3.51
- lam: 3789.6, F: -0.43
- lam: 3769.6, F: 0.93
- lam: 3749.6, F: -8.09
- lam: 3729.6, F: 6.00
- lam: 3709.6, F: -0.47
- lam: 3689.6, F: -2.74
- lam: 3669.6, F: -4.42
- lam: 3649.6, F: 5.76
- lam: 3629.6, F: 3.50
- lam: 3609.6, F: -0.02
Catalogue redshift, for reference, 0.16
